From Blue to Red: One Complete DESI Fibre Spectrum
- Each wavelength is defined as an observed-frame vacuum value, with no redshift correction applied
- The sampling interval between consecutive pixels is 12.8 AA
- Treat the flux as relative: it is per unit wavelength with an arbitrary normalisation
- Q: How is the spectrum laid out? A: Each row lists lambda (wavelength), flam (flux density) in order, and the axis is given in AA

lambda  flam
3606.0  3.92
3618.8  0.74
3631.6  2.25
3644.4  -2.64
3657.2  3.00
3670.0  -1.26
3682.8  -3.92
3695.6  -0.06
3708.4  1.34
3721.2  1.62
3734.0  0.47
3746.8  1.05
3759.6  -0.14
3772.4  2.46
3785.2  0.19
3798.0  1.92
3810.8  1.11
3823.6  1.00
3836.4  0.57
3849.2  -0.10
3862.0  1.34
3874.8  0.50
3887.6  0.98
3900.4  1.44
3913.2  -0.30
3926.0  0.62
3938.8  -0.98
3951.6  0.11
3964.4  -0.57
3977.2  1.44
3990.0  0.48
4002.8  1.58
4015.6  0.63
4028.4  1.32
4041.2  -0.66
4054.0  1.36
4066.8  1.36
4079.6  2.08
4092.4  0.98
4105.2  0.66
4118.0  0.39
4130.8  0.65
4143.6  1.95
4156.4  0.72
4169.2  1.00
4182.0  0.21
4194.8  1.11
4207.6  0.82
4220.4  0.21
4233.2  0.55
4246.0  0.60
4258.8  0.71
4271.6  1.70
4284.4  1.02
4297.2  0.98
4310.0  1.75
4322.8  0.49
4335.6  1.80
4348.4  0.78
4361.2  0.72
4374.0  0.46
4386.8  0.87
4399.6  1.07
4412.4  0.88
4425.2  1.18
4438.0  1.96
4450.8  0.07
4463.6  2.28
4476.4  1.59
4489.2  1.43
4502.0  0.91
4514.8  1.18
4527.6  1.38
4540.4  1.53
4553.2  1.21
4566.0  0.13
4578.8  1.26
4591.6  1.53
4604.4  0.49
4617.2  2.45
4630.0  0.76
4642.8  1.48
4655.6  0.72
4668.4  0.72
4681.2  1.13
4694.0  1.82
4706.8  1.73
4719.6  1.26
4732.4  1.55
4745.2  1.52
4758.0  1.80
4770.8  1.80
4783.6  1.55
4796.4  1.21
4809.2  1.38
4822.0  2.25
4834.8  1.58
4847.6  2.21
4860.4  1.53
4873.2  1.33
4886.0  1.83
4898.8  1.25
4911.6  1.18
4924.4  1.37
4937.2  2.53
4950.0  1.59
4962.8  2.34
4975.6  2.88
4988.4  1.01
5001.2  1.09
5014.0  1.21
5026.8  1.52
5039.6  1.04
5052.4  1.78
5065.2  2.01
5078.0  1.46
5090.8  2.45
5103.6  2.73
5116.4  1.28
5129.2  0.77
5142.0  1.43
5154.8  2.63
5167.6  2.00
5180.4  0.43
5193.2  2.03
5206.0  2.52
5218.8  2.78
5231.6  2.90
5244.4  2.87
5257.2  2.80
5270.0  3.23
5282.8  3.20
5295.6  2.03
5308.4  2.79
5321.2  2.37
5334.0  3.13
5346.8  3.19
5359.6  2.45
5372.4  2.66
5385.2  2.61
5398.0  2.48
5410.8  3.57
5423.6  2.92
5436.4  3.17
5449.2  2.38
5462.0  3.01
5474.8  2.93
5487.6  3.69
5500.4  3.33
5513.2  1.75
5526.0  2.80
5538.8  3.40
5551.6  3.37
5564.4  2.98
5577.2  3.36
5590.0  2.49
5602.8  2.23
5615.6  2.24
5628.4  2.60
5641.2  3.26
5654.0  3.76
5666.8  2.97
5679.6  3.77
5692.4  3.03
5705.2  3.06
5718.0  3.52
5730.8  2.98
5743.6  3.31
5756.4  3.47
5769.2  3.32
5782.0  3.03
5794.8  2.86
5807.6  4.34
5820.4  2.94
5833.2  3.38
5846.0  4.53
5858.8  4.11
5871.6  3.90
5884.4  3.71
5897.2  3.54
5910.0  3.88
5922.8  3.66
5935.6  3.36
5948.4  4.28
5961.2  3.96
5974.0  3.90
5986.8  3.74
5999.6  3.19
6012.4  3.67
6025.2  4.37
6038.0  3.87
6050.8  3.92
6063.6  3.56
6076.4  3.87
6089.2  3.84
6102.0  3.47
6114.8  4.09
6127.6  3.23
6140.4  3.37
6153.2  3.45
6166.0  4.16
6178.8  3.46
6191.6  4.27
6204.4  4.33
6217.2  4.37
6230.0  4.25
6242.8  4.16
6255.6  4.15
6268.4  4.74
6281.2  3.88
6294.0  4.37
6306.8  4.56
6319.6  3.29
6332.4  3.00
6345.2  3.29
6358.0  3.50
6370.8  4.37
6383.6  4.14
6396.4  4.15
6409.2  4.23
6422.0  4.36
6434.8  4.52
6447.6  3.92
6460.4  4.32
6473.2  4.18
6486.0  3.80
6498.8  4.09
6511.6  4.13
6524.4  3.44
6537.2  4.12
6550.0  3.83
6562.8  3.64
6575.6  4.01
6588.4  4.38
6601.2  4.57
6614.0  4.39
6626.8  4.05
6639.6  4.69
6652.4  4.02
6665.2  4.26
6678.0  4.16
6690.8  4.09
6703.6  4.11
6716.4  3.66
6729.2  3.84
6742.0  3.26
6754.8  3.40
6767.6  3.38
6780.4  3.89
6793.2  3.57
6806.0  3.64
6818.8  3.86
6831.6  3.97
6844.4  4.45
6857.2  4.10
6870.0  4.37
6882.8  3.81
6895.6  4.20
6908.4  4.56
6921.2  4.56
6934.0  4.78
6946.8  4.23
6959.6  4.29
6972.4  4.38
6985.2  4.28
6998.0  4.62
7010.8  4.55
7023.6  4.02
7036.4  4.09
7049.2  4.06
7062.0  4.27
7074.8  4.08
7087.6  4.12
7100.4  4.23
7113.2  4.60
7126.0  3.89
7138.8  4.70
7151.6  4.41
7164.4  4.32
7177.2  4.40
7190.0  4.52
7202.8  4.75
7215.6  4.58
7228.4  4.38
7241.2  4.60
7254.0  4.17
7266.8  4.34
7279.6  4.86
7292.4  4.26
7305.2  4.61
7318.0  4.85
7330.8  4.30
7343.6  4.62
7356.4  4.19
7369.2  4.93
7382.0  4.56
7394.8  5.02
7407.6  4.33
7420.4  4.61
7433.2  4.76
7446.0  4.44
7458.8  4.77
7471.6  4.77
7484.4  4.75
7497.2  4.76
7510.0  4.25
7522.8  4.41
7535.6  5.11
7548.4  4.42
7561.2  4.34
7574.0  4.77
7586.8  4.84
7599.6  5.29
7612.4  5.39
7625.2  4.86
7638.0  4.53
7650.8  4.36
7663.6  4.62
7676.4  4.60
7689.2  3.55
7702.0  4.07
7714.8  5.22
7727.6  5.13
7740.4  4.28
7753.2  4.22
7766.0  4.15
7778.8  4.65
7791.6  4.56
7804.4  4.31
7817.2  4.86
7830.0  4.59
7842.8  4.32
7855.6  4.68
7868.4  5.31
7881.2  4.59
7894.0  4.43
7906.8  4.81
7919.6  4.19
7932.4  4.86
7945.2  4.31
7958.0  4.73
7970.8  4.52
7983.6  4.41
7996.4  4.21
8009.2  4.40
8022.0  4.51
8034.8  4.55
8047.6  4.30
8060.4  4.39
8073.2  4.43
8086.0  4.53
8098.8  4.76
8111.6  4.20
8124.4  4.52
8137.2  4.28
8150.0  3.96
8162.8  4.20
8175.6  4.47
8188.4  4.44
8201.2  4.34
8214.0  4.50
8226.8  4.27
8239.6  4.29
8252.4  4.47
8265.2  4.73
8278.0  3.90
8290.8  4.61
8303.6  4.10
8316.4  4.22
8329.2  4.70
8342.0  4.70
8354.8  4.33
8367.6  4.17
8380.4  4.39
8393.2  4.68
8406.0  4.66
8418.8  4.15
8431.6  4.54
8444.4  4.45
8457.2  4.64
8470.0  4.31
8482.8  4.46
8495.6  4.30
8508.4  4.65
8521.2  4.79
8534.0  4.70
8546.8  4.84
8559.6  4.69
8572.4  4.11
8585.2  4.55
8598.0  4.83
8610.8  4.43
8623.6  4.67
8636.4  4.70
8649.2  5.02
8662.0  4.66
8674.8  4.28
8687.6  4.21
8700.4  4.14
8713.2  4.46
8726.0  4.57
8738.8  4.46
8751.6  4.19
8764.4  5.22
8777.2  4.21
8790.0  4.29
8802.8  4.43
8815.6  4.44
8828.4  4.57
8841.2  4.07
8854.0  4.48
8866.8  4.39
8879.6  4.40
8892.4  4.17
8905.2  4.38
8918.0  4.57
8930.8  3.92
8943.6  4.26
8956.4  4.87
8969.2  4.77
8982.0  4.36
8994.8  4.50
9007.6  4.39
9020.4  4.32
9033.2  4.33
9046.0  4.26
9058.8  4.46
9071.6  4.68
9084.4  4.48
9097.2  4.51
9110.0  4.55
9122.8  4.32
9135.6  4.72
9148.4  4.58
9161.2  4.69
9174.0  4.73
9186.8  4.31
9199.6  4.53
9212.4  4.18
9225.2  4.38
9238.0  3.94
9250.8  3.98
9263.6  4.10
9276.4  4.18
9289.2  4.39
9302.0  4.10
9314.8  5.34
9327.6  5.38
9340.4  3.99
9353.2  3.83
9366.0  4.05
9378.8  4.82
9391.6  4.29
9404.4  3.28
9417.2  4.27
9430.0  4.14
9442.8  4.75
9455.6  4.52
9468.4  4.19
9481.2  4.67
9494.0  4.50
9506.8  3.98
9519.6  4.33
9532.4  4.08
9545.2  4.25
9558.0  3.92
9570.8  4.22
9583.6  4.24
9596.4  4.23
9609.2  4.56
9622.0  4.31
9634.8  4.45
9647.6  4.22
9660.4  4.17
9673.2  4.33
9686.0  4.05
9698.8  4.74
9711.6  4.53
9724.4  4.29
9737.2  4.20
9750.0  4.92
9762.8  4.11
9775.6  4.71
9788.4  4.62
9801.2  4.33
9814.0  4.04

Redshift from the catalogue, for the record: 0.305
